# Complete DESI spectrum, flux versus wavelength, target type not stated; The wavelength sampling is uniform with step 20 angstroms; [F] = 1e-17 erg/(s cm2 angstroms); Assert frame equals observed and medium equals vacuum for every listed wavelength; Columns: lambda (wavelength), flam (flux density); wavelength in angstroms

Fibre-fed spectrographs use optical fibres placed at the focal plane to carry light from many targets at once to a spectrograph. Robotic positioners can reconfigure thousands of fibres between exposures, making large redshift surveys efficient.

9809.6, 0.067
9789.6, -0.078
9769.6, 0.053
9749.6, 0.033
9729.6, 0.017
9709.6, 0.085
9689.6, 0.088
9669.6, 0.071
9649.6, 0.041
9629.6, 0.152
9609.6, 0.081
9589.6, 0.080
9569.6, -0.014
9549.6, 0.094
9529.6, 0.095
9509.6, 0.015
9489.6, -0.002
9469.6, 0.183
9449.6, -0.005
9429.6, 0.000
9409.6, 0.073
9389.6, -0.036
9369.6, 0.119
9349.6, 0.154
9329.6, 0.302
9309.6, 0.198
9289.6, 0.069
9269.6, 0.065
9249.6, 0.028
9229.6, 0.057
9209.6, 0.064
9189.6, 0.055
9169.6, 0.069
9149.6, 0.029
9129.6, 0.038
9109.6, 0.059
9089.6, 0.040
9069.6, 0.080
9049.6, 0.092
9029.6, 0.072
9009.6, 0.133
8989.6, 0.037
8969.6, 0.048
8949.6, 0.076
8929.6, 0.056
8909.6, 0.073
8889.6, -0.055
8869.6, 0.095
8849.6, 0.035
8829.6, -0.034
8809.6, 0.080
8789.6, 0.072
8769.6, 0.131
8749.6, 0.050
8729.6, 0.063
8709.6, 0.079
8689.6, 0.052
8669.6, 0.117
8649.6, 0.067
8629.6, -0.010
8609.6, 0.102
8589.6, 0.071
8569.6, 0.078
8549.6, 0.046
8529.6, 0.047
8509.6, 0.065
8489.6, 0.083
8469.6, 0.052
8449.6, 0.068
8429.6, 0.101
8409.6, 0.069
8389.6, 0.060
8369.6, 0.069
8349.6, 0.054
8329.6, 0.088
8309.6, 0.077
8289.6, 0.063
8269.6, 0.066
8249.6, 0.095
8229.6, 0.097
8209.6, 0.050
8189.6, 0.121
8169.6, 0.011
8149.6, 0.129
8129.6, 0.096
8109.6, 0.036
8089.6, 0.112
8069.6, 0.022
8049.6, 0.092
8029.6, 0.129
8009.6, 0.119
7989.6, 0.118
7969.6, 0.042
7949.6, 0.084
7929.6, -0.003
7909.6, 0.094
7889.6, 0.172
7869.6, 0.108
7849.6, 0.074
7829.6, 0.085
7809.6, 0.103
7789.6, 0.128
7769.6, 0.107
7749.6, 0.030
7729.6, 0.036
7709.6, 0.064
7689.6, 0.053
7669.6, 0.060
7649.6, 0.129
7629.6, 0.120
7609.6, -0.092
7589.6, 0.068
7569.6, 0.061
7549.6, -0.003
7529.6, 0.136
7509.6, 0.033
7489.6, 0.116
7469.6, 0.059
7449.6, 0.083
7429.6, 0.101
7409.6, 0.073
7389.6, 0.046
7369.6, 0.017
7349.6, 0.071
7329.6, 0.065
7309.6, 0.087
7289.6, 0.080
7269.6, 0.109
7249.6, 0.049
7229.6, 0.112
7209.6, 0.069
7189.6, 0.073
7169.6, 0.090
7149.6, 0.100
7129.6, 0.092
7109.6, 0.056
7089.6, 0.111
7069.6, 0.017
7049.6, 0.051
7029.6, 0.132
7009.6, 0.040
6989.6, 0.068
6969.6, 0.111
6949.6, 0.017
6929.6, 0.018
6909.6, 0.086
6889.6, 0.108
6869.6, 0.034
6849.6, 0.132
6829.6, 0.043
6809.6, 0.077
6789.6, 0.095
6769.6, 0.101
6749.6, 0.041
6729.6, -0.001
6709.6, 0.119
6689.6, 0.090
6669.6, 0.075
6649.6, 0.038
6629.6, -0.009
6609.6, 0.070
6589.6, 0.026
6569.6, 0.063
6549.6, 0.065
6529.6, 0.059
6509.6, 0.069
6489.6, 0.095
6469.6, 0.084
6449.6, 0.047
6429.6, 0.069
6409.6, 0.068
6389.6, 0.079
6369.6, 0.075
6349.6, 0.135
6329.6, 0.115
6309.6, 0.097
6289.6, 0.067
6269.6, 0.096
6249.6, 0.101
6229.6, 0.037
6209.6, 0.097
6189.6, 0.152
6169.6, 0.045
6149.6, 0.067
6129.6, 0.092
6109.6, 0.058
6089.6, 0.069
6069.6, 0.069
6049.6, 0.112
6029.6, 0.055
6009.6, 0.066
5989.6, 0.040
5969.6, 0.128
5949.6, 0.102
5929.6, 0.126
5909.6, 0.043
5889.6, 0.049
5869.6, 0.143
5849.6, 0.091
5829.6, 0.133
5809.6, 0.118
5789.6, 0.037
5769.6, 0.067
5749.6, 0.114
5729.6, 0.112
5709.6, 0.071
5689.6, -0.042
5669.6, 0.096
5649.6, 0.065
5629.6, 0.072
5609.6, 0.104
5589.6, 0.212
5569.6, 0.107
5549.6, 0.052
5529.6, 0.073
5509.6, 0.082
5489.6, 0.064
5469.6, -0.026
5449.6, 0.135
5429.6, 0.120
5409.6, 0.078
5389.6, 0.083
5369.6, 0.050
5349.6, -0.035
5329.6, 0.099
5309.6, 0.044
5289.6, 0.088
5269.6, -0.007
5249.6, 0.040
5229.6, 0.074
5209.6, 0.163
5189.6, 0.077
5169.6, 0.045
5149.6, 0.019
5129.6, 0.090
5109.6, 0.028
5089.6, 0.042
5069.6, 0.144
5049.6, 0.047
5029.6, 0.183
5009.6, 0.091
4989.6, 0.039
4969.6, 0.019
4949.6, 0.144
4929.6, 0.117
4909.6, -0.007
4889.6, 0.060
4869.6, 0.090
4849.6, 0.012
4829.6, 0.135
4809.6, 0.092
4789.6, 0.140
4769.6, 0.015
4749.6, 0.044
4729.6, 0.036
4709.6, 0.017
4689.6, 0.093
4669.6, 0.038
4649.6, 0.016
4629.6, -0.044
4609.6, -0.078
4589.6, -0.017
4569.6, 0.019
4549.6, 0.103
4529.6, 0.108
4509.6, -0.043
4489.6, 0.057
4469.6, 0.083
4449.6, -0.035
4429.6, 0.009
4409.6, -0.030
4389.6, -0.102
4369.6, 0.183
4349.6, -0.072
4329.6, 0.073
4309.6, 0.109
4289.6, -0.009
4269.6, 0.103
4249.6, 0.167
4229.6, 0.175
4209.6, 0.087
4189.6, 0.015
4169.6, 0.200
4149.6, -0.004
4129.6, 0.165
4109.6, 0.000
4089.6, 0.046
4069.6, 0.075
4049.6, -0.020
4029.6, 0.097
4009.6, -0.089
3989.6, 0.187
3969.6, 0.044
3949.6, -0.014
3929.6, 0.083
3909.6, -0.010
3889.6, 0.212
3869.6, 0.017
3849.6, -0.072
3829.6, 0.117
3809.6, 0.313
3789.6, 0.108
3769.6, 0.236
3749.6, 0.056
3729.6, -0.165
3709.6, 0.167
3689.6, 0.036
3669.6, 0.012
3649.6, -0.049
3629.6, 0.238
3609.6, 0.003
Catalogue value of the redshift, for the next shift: 0.28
